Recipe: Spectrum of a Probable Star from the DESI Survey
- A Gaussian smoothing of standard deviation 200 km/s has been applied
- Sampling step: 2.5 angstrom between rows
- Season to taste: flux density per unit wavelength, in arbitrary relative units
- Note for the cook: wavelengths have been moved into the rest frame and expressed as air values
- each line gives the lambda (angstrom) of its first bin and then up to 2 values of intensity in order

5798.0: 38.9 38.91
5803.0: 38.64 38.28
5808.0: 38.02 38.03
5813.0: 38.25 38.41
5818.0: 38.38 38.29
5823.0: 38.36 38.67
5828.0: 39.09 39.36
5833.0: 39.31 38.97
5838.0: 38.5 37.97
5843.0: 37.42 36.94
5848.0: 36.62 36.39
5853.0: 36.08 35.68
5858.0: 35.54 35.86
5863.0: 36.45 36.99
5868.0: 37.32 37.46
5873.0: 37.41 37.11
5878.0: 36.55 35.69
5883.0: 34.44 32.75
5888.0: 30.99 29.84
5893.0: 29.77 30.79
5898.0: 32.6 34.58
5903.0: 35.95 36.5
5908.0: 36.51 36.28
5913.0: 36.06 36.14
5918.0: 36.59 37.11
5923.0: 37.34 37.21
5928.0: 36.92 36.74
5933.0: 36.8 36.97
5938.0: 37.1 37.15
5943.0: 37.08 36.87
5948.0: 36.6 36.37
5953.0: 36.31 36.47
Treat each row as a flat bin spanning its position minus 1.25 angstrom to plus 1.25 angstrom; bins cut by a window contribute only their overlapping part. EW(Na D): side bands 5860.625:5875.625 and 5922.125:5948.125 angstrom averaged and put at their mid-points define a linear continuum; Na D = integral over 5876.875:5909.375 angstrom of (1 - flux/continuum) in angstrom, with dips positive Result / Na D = 2.99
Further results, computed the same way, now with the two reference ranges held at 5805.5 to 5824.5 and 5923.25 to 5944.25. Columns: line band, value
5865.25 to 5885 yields 0.6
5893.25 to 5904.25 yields 1.2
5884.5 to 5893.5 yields 1.6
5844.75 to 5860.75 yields 0.7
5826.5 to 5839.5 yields -0.3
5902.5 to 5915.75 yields 0.4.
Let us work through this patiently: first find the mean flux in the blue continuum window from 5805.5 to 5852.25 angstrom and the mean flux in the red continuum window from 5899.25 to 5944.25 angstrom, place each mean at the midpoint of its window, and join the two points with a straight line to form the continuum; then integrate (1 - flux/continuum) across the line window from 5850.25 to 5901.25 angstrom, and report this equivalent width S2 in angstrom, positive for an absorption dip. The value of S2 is 3.60 angstrom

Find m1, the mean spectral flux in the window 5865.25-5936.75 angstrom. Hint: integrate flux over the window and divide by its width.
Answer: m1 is 35.4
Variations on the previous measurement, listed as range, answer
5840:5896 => 35.3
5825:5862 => 37.5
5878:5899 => 32.4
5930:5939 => 36.9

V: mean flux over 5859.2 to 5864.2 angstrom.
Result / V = 36.1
